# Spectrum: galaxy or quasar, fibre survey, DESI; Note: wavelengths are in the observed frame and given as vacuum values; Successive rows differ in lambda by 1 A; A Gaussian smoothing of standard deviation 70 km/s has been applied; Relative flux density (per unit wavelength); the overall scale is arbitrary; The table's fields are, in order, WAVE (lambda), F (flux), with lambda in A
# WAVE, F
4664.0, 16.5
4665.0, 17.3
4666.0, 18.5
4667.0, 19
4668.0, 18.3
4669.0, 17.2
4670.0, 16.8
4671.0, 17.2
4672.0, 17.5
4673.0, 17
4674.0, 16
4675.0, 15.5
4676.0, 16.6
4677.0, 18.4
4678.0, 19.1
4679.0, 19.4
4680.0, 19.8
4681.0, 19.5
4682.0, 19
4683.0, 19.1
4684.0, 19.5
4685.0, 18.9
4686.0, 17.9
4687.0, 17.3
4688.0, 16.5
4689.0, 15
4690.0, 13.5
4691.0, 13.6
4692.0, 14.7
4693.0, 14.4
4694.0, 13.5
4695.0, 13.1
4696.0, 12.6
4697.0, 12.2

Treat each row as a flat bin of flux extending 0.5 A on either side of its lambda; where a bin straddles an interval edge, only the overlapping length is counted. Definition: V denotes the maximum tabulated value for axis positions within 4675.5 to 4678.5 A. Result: 19.1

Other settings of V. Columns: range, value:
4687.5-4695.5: 16.5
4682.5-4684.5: 19.5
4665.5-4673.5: 19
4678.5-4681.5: 19.8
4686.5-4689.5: 17.3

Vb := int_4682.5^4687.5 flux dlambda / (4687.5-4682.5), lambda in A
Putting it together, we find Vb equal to 18.5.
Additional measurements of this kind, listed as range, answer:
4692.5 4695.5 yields 13.7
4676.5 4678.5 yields 18.8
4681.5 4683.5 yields 19.1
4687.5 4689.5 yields 15.8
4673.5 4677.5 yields 16.6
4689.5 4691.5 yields 13.6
